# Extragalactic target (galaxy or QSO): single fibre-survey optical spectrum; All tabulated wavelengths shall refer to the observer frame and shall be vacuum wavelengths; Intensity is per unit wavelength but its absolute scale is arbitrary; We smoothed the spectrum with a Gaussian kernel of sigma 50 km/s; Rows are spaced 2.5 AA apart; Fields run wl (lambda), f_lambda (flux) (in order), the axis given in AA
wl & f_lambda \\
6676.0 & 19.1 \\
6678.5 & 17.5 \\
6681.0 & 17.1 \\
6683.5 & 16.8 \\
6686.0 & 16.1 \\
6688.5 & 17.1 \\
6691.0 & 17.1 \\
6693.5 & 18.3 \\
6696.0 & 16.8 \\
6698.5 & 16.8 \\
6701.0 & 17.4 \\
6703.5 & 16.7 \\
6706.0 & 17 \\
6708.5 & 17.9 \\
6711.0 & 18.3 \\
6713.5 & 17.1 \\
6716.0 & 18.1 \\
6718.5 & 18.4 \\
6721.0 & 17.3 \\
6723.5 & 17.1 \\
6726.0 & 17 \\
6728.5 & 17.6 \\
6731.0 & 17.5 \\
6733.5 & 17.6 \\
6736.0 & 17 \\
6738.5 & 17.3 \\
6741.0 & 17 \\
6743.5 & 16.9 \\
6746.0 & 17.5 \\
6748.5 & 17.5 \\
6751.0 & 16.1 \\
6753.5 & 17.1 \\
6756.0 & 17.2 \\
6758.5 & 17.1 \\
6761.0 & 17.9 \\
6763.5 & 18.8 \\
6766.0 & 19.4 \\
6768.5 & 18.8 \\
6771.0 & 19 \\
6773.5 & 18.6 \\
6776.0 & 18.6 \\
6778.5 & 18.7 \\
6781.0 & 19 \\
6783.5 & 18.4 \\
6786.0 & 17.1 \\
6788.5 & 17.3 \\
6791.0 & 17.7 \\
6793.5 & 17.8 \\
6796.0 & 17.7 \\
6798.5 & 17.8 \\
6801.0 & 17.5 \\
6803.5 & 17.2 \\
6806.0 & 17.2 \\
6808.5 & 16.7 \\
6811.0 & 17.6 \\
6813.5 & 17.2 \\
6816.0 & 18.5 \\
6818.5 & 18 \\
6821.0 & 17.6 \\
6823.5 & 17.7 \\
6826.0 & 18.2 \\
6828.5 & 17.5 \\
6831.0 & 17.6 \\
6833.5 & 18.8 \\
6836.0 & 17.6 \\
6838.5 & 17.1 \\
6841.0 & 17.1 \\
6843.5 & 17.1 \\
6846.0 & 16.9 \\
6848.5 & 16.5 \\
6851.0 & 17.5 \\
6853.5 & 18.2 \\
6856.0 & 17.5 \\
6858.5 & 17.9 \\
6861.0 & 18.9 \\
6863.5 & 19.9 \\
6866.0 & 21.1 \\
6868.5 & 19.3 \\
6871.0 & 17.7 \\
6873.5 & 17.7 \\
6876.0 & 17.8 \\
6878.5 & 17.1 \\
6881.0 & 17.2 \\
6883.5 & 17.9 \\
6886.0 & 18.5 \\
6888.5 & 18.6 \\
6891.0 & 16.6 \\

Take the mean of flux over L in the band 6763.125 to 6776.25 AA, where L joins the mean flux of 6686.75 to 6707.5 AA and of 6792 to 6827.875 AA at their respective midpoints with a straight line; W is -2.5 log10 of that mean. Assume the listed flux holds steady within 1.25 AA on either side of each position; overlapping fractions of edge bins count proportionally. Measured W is -0.086 mag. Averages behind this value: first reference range 17.1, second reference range 17.6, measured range 18.9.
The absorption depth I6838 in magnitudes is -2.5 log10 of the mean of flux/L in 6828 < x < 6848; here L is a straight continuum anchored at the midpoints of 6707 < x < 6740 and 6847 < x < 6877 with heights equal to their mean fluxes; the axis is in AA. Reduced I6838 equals 0.05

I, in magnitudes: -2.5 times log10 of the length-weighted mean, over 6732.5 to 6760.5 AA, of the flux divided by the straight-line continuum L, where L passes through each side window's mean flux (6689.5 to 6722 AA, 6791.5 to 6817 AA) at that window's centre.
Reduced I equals 0.02 mag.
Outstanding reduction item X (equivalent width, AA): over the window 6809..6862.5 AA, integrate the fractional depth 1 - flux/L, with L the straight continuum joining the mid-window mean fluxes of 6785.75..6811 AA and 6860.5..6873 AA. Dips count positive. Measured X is 2.3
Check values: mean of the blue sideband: 17.4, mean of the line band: 17.7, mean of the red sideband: 19.3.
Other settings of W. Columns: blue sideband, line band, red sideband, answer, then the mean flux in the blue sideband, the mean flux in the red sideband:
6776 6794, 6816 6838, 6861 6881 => 0.03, 18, 18.6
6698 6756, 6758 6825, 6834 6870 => -0.02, 17.3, 18.1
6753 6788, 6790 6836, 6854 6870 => 0.06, 18.3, 19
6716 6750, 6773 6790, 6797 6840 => -0.04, 17.4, 17.6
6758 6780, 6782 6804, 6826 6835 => 0.04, 18.6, 18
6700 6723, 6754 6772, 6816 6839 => -0.03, 17.6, 17.9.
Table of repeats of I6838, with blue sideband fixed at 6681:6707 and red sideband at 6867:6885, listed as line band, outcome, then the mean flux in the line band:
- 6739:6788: -0.04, 17.9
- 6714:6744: -0.01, 17.4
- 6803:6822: 0.00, 17.5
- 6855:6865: -0.05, 18.6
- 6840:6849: 0.05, 16.9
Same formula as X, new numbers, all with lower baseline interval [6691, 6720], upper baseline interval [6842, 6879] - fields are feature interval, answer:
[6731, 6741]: 0.2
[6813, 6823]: 0.0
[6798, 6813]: 0.5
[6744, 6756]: 0.4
